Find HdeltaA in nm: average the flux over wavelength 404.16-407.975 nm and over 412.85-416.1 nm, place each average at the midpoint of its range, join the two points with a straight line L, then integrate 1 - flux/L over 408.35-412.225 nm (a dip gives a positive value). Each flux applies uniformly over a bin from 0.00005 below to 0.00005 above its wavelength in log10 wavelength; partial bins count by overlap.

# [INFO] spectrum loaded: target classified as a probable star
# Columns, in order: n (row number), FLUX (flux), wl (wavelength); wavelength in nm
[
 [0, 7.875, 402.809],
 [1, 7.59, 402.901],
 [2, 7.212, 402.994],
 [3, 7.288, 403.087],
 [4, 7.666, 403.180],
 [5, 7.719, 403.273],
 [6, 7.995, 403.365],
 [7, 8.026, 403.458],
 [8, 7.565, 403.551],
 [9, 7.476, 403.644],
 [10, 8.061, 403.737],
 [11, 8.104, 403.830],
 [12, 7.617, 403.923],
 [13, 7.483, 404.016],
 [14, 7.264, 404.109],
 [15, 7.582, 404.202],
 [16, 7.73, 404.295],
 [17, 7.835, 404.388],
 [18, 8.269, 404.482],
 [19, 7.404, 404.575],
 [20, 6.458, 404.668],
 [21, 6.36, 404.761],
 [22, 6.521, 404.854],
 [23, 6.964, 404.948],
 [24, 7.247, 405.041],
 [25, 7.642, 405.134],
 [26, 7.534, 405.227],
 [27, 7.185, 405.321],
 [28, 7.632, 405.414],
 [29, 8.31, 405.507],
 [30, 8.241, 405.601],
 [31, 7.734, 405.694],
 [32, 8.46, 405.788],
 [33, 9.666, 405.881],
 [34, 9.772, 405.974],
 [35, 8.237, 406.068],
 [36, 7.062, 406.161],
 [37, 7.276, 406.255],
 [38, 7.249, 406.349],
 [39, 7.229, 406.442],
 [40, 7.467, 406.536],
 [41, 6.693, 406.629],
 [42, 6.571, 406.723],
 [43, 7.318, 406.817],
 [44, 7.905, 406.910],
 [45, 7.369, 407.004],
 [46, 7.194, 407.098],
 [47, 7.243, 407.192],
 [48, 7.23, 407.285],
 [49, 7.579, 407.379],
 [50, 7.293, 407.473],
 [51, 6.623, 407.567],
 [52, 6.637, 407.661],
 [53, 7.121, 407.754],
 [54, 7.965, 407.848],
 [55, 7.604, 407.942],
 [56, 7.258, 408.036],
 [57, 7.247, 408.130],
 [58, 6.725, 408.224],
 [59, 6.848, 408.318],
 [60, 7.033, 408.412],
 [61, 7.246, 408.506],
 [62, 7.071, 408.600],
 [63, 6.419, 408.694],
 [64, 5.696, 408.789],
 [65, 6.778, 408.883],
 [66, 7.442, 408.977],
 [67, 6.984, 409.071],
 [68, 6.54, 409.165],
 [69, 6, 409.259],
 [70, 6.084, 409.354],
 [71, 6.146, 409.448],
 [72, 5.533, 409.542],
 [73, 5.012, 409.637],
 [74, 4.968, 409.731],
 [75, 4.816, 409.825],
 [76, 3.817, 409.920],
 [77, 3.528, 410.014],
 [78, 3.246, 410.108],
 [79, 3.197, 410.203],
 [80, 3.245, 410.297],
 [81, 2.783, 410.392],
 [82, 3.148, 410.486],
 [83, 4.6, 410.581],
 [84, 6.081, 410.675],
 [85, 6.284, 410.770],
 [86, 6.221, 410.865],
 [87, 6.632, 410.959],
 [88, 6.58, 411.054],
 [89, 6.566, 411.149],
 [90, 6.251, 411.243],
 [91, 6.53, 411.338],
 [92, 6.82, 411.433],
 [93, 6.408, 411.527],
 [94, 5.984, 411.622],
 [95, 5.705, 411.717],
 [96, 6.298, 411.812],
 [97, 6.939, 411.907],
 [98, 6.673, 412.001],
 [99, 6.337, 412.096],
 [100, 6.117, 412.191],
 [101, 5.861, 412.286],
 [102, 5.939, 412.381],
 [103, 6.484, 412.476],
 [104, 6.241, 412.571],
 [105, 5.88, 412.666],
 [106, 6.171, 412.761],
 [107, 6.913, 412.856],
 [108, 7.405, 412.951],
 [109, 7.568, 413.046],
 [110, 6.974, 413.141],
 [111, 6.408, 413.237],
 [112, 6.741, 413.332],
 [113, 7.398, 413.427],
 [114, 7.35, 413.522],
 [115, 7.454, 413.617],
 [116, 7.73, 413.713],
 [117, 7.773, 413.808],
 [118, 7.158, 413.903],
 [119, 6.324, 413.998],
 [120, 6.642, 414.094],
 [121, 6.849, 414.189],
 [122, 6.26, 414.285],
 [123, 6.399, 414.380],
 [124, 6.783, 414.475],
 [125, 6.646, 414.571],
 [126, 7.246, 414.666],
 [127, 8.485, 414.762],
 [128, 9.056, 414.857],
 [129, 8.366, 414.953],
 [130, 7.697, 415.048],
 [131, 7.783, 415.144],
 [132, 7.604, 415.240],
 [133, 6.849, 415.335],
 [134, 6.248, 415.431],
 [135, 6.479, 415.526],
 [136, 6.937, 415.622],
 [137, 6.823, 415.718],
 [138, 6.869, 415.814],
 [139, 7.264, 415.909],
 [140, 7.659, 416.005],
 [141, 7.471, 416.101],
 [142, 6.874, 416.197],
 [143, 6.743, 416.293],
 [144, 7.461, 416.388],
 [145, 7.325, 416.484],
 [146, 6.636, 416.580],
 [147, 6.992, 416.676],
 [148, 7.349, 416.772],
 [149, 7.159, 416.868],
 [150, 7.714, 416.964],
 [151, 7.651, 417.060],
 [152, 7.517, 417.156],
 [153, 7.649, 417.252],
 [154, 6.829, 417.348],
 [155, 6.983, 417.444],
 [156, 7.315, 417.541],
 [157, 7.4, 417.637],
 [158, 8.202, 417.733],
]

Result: 0.84 nm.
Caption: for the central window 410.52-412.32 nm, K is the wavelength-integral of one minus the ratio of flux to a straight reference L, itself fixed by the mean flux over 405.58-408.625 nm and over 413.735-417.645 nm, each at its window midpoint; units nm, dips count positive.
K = 0.27 nm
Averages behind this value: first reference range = 7.46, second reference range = 7.2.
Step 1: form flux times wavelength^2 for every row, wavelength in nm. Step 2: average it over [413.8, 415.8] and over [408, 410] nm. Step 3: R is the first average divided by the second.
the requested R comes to 1.18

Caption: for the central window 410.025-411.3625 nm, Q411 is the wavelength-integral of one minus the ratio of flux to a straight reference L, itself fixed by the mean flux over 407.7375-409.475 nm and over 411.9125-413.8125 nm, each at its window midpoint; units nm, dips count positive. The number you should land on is 0.348 nm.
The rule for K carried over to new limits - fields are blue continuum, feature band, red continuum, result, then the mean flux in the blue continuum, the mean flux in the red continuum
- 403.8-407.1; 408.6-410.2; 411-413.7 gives 0.337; 7.57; 6.59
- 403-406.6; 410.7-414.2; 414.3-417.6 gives 0.353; 7.66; 7.25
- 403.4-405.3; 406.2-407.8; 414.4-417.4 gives 0.052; 7.45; 7.29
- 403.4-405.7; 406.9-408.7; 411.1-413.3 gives -0.028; 7.53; 6.46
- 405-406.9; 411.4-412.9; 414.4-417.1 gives 0.233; 7.73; 7.28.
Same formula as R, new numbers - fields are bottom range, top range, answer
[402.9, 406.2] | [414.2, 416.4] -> 0.99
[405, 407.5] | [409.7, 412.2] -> 0.72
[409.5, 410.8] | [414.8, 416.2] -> 1.77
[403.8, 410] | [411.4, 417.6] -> 1.02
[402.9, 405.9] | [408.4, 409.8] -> 0.85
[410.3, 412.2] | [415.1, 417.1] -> 1.24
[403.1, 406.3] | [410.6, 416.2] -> 0.93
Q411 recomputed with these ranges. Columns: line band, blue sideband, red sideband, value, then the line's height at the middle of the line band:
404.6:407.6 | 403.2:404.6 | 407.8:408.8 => -0.03 nm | 7.4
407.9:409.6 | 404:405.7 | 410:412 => -0.14 nm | 6.17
